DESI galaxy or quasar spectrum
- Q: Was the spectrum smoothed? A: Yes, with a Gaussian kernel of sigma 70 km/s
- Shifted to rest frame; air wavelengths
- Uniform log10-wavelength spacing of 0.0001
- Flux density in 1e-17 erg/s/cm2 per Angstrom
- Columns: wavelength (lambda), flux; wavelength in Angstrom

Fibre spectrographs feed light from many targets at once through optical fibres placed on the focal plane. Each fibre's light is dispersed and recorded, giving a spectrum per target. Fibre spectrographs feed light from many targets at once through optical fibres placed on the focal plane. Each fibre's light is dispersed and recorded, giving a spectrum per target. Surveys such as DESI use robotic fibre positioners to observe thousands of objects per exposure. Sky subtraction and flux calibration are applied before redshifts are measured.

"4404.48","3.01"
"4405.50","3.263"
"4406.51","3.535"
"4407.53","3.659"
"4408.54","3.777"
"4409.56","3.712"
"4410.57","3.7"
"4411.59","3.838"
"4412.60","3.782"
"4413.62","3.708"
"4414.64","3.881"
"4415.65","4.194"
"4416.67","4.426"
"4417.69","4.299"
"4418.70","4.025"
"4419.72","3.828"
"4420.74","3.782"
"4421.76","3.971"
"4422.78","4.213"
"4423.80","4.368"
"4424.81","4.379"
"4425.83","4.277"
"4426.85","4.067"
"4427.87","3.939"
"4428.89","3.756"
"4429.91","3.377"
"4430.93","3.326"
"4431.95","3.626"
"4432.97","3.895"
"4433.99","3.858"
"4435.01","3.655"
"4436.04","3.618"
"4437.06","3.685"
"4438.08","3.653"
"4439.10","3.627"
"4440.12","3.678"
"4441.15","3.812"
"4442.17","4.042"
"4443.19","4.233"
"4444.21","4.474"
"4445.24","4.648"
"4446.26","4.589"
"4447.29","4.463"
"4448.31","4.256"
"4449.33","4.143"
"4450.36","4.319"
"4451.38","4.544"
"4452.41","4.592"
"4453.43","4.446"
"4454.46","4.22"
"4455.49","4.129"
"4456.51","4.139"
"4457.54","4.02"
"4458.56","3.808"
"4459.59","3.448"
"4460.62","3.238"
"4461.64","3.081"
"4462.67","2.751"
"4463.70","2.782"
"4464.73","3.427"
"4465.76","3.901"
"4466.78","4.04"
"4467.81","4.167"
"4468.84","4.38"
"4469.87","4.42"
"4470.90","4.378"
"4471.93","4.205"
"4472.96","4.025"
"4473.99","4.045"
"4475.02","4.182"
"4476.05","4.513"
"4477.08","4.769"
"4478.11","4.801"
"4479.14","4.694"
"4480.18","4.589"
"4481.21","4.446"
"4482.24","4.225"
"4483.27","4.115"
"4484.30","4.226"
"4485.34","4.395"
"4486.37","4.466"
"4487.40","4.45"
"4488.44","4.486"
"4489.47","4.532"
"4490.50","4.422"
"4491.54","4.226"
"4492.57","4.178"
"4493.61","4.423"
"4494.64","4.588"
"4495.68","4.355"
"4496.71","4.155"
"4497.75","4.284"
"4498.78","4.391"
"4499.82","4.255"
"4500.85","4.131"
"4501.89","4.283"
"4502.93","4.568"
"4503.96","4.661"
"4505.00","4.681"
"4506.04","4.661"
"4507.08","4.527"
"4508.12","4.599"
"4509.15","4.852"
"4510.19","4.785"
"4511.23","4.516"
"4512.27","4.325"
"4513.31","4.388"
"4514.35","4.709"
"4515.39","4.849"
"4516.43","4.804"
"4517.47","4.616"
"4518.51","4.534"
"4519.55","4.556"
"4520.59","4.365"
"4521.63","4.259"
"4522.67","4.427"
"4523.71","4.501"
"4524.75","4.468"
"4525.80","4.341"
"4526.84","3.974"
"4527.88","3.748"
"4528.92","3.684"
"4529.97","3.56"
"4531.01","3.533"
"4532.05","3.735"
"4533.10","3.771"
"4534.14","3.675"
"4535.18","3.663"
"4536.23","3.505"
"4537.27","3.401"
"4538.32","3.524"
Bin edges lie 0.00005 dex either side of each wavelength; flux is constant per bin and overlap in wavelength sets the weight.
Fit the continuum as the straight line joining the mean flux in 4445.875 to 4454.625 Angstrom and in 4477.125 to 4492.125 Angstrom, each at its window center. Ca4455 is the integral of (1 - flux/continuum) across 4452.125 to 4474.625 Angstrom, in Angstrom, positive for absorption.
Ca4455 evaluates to 2.7 Angstrom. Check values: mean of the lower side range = 4.4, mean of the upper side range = 4.44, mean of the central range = 3.89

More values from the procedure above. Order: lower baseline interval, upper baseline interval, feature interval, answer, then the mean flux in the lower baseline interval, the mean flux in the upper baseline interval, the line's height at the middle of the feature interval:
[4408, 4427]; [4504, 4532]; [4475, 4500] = -0.8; 4.01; 4.39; 4.27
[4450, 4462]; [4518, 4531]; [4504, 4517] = -1.6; 4.01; 4.18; 4.14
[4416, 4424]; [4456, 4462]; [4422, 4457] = -1.8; 4.1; 3.64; 3.87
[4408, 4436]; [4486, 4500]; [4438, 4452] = -0.5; 3.91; 4.37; 4.06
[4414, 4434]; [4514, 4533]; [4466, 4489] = -1.3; 3.98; 4.24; 4.12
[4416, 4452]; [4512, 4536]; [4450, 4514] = -2.2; 4.03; 4.18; 4.11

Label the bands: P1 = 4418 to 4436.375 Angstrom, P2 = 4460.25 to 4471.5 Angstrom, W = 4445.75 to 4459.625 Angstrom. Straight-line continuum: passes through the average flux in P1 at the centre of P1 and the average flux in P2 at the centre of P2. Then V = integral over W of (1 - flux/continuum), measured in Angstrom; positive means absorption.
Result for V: -1.8 Angstrom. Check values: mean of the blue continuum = 3.89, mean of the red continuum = 3.7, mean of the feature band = 4.25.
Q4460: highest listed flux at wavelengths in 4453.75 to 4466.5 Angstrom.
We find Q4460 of 4.22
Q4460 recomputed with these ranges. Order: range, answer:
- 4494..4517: 4.852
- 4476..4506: 4.801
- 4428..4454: 4.648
